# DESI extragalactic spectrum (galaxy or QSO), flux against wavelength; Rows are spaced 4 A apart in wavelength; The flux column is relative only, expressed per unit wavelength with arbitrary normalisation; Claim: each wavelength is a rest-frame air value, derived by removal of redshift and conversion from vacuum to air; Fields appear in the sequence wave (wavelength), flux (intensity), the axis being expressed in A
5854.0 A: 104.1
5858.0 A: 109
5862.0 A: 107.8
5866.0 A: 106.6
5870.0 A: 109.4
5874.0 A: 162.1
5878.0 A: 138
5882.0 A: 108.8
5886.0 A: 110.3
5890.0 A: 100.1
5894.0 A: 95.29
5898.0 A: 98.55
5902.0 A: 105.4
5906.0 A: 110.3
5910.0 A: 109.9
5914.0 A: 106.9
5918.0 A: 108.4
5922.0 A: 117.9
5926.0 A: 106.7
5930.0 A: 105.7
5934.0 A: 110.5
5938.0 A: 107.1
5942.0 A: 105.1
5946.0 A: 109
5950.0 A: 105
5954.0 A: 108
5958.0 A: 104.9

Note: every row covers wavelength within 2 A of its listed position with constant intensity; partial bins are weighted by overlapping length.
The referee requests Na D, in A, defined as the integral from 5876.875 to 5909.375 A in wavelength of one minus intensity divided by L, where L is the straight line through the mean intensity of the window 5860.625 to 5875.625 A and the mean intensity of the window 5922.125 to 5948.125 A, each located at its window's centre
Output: 2.4 A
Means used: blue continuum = 121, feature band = 108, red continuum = 108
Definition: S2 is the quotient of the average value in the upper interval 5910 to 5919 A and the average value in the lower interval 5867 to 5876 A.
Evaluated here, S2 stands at 0.82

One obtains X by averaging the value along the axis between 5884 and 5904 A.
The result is 102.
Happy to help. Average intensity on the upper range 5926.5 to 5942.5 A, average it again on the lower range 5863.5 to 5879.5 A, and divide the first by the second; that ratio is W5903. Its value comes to 0.8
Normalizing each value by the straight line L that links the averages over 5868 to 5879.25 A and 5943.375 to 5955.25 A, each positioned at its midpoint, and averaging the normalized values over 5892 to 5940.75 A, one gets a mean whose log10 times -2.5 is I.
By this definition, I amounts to 0.12 mag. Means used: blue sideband 136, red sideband 107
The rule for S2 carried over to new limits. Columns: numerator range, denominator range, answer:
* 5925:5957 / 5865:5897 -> 0.92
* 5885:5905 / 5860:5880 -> 0.82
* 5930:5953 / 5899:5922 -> 0.99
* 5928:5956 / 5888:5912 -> 1.04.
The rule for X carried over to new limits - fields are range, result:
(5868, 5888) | 126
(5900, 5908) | 108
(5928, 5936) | 108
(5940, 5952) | 106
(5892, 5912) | 104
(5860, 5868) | 107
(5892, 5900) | 96.9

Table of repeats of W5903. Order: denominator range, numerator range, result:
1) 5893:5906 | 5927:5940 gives 1.06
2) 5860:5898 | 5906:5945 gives 0.95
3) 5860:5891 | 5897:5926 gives 0.92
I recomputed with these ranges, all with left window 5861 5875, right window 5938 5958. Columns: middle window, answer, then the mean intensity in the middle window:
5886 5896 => 0.16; 100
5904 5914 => 0.03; 109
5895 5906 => 0.11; 103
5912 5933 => 0.02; 109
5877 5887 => -0.01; 118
